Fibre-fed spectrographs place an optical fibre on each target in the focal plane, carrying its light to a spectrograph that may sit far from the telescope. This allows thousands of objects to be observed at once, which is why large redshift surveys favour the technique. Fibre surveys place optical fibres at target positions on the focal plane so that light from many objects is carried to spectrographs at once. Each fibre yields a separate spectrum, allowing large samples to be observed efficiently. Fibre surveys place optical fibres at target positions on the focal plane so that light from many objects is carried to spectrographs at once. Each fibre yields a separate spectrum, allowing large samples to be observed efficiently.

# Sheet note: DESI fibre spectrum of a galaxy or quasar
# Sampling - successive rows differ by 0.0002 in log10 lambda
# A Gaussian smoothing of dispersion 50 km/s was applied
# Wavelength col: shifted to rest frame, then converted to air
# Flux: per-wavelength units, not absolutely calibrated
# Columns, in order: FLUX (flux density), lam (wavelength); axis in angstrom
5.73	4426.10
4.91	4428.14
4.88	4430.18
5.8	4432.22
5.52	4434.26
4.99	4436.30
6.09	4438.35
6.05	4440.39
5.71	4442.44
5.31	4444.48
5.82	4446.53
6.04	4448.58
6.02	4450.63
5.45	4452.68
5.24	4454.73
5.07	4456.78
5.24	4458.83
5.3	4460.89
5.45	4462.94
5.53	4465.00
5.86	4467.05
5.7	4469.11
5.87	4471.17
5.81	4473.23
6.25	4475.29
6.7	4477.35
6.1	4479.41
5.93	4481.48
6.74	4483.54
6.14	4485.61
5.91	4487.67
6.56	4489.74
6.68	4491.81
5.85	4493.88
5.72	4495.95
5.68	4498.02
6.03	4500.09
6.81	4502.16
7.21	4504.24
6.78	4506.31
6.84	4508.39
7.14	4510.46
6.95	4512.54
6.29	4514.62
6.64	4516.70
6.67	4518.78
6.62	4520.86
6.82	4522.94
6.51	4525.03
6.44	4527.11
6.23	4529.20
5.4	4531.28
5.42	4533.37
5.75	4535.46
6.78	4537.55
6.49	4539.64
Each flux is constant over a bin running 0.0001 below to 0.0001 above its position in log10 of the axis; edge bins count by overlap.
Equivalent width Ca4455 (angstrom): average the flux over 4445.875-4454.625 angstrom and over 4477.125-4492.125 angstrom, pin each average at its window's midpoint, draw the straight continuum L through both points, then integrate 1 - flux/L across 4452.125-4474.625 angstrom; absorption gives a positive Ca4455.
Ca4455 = 1.7 angstrom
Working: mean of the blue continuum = 5.77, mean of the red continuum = 6.31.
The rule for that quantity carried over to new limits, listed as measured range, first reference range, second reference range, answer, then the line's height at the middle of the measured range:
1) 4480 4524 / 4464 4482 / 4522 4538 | -3.01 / 6.06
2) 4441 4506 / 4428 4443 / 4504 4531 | 1.18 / 6.05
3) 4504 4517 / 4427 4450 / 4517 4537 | -1.52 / 6.11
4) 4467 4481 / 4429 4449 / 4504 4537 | -0.17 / 5.97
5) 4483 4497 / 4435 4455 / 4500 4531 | 0.20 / 6.3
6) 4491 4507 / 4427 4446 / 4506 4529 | 0.19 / 6.41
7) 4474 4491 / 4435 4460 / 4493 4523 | -0.44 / 6.13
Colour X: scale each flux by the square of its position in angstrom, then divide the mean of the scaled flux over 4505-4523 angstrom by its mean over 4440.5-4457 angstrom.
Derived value 1.23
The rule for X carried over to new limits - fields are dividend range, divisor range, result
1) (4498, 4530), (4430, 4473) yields 1.22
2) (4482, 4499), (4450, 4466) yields 1.16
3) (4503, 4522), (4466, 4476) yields 1.18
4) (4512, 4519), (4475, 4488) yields 1.07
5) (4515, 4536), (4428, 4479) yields 1.15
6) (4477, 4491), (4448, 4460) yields 1.16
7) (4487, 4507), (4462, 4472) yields 1.13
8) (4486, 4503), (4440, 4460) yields 1.12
